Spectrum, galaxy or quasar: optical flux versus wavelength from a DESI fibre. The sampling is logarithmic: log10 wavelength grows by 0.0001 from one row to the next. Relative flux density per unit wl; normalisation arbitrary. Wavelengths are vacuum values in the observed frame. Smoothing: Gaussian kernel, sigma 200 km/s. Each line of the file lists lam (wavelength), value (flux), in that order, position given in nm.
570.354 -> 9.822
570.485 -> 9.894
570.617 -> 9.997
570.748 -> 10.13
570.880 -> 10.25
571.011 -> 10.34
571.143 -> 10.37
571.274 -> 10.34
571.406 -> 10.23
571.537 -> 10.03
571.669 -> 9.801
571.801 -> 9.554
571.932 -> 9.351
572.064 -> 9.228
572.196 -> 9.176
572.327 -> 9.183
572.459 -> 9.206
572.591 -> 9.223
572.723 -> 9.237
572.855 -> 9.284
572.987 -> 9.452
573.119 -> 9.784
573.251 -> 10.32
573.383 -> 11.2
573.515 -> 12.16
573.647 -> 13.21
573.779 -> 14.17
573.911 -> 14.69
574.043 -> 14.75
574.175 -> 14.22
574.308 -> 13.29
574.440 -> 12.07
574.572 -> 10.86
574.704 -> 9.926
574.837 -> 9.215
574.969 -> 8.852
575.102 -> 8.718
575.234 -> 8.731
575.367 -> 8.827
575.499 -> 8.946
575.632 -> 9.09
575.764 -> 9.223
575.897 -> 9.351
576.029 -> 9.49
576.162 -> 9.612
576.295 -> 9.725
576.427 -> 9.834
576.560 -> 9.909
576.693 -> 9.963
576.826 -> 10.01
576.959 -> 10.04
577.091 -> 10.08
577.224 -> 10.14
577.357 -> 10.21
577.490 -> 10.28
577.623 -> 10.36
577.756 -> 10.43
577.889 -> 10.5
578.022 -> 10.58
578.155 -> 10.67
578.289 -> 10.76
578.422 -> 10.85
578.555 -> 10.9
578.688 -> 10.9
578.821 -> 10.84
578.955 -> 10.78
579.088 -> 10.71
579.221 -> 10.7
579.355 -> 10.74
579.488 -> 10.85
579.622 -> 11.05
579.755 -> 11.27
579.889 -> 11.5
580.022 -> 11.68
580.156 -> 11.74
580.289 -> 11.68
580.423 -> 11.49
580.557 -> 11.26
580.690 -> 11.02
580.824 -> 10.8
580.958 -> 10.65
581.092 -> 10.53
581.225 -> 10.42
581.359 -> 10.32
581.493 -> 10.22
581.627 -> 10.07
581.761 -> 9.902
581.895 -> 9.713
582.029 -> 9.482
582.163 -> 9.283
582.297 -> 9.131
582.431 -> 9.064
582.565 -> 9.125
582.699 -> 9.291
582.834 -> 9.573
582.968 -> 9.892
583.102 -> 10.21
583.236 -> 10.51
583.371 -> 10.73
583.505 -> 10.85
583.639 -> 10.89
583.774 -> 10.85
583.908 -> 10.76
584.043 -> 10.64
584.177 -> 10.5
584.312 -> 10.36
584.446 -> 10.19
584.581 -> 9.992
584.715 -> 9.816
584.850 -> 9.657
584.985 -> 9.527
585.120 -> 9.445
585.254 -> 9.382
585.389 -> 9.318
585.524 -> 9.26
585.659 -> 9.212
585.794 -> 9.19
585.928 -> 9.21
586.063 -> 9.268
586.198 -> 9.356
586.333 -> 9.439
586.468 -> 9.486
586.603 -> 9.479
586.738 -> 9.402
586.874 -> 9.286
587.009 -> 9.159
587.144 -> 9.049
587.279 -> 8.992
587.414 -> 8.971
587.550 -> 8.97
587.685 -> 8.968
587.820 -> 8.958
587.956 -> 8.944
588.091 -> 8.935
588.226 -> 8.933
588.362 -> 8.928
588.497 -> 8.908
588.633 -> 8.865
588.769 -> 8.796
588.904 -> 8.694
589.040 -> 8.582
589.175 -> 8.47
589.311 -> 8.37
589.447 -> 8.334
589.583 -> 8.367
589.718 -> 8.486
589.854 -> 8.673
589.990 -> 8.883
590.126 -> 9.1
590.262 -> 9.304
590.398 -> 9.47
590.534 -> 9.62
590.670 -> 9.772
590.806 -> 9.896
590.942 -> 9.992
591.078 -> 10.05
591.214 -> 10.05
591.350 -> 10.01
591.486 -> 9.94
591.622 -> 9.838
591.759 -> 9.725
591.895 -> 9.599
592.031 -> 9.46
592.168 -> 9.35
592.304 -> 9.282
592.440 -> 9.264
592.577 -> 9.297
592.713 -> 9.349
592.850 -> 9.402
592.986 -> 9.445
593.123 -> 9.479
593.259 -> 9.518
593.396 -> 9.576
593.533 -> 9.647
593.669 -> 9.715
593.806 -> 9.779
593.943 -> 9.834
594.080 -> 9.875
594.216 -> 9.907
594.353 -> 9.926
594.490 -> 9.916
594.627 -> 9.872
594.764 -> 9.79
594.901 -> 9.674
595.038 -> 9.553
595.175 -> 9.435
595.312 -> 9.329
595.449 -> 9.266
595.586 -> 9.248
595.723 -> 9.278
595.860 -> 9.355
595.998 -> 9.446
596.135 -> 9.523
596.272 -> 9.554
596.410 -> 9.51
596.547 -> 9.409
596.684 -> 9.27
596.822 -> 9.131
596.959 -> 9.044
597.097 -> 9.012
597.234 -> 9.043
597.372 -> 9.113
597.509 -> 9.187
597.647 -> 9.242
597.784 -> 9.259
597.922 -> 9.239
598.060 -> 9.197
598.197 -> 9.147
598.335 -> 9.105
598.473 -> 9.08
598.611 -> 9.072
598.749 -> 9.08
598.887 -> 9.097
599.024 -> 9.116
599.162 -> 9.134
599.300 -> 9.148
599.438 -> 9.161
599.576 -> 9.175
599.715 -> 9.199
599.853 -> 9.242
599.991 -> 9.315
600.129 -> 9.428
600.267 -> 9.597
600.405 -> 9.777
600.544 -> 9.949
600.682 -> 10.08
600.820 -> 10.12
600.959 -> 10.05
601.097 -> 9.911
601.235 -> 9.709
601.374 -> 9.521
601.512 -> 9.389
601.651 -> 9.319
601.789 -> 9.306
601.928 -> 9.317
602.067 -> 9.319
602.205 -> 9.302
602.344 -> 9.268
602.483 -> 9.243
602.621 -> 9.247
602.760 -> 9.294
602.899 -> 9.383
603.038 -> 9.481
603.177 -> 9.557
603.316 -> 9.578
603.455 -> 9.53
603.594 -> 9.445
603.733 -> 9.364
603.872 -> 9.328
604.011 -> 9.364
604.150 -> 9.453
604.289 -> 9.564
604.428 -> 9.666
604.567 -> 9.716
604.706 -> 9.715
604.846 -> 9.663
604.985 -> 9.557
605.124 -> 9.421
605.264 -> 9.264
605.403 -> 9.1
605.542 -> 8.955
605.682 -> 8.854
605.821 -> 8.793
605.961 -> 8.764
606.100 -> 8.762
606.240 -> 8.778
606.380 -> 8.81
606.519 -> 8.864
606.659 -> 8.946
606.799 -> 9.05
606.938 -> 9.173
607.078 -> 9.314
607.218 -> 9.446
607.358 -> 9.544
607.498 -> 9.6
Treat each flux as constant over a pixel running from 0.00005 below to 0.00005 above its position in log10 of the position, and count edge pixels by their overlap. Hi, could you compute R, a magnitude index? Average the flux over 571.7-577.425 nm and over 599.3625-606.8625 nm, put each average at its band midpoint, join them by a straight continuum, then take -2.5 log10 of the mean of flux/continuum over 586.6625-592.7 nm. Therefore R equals 0.07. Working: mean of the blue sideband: 10.3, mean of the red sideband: 9.37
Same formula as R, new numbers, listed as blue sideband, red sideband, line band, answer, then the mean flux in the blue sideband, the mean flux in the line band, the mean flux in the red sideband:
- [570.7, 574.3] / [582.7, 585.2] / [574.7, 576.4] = 0.155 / 10.7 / 9.2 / 10.2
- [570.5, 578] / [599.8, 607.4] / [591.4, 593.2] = 0.026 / 10.3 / 9.5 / 9.38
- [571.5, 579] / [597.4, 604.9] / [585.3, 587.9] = 0.084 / 10.4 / 9.21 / 9.41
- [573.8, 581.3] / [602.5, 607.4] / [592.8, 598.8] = 0.036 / 10.7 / 9.42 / 9.28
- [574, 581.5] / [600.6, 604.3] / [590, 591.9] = 0.029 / 10.5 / 9.72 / 9.5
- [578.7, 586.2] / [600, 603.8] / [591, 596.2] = 0.026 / 10.3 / 9.61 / 9.53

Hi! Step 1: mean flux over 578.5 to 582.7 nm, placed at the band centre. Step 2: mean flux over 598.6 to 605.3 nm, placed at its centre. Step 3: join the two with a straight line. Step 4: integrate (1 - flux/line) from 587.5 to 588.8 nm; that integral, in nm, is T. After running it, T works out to 0.16 nm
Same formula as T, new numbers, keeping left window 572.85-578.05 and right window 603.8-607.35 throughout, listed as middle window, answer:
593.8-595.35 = -0.007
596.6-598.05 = 0.064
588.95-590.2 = 0.168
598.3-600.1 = 0.065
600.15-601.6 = -0.056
